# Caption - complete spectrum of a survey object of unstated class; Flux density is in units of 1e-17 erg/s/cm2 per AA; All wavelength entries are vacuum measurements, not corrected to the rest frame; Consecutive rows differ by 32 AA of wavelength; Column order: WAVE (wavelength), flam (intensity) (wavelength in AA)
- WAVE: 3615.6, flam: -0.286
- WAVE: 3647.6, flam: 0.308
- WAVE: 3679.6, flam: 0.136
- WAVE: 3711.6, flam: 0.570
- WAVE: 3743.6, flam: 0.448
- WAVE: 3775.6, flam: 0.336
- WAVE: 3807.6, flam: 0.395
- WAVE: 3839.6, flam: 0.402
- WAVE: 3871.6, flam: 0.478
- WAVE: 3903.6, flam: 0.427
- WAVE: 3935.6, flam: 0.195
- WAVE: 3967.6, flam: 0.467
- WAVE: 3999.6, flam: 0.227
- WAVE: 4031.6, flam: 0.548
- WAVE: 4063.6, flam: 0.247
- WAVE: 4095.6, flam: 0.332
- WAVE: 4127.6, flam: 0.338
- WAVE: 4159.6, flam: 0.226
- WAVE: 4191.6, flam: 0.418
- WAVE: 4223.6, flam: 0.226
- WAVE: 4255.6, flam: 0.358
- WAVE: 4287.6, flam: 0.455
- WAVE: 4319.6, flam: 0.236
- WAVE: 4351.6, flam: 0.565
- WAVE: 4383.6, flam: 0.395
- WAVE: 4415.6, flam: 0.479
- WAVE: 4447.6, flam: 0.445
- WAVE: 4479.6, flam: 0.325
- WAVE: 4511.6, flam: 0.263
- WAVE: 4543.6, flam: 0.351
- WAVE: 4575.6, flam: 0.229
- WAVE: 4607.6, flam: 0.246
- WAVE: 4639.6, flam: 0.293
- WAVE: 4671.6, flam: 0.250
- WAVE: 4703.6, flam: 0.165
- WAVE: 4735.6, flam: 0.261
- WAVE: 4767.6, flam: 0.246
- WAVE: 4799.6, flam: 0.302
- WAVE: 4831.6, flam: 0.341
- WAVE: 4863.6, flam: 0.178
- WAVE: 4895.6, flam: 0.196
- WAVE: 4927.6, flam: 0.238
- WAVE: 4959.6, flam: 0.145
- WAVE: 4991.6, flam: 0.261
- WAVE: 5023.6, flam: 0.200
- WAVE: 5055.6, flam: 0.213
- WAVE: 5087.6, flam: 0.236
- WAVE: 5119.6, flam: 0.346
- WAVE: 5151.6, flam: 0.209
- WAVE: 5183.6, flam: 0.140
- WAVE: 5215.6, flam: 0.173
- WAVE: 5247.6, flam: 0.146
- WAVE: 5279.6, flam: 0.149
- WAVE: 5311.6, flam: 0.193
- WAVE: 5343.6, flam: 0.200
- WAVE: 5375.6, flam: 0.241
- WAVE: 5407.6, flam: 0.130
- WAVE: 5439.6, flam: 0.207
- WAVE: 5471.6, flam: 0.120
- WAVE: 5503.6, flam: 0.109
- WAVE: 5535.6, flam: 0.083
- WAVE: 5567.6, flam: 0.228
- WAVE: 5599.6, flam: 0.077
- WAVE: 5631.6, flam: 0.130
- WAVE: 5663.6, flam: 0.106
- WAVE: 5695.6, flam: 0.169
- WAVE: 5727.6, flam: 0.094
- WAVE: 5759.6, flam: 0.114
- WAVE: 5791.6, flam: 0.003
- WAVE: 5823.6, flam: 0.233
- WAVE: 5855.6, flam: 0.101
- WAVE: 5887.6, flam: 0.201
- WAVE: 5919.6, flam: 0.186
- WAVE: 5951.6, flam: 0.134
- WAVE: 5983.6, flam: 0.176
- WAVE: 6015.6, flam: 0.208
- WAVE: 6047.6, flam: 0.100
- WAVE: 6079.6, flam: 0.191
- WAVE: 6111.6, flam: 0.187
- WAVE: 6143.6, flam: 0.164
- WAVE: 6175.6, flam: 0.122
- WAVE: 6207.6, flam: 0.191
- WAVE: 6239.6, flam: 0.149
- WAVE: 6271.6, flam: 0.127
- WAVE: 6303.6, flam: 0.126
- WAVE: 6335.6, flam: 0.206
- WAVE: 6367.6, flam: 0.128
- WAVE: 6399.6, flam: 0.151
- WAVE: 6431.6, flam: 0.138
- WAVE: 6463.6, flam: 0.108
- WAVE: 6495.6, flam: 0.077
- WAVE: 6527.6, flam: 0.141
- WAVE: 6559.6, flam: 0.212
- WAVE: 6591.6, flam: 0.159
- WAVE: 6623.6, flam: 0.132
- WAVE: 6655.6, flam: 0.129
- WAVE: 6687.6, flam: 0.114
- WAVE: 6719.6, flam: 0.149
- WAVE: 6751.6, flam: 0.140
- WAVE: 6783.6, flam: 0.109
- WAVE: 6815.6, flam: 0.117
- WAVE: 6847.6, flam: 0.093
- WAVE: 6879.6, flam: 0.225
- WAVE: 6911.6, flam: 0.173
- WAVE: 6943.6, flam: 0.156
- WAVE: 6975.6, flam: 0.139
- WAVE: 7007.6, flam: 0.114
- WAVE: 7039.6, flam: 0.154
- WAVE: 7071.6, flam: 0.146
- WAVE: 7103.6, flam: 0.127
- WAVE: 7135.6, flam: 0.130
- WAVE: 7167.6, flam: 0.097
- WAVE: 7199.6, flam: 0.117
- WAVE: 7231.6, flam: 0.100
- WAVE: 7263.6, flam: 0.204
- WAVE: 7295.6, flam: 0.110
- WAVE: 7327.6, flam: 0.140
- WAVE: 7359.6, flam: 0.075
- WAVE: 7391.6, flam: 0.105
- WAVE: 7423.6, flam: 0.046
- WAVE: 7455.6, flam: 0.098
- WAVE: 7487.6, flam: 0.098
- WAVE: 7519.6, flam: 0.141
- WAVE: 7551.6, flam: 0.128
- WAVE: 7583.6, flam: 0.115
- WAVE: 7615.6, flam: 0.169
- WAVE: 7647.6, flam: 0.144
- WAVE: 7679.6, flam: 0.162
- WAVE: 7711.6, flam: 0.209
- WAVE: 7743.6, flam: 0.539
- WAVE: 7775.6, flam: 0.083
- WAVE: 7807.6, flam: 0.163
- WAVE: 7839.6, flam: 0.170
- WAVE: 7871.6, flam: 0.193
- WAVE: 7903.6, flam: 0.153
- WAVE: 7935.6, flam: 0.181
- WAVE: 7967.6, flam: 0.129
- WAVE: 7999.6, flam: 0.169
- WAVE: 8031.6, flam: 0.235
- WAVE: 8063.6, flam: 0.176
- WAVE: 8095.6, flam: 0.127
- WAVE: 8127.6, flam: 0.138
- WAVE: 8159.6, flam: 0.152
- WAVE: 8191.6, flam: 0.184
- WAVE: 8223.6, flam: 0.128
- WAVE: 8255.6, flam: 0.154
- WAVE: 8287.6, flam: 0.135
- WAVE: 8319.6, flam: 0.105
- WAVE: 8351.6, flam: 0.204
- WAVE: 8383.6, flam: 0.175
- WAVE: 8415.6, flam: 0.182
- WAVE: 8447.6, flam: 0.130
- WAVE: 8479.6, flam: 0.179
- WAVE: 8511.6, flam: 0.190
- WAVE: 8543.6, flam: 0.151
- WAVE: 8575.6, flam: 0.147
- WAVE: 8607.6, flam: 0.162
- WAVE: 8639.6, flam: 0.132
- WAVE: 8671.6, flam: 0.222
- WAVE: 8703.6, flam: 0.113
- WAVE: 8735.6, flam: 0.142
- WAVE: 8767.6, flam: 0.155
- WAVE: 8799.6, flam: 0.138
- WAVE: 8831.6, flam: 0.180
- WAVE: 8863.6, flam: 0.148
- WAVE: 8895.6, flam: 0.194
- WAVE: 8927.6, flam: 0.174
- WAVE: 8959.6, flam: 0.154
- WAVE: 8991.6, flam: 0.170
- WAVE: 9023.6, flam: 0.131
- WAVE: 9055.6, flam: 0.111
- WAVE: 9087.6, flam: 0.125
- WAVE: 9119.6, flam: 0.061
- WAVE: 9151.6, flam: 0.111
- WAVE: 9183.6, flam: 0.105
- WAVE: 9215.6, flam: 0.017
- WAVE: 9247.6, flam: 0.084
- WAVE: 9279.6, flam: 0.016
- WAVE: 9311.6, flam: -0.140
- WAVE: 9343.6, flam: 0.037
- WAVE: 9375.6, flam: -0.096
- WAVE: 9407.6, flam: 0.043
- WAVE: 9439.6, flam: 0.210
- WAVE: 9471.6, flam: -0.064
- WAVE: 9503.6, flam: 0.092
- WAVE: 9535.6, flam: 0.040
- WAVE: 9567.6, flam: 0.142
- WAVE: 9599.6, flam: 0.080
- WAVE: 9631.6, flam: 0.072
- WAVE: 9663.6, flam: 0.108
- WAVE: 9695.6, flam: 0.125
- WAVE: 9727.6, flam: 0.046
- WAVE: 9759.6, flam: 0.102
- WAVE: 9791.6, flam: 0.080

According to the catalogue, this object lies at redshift 1.08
